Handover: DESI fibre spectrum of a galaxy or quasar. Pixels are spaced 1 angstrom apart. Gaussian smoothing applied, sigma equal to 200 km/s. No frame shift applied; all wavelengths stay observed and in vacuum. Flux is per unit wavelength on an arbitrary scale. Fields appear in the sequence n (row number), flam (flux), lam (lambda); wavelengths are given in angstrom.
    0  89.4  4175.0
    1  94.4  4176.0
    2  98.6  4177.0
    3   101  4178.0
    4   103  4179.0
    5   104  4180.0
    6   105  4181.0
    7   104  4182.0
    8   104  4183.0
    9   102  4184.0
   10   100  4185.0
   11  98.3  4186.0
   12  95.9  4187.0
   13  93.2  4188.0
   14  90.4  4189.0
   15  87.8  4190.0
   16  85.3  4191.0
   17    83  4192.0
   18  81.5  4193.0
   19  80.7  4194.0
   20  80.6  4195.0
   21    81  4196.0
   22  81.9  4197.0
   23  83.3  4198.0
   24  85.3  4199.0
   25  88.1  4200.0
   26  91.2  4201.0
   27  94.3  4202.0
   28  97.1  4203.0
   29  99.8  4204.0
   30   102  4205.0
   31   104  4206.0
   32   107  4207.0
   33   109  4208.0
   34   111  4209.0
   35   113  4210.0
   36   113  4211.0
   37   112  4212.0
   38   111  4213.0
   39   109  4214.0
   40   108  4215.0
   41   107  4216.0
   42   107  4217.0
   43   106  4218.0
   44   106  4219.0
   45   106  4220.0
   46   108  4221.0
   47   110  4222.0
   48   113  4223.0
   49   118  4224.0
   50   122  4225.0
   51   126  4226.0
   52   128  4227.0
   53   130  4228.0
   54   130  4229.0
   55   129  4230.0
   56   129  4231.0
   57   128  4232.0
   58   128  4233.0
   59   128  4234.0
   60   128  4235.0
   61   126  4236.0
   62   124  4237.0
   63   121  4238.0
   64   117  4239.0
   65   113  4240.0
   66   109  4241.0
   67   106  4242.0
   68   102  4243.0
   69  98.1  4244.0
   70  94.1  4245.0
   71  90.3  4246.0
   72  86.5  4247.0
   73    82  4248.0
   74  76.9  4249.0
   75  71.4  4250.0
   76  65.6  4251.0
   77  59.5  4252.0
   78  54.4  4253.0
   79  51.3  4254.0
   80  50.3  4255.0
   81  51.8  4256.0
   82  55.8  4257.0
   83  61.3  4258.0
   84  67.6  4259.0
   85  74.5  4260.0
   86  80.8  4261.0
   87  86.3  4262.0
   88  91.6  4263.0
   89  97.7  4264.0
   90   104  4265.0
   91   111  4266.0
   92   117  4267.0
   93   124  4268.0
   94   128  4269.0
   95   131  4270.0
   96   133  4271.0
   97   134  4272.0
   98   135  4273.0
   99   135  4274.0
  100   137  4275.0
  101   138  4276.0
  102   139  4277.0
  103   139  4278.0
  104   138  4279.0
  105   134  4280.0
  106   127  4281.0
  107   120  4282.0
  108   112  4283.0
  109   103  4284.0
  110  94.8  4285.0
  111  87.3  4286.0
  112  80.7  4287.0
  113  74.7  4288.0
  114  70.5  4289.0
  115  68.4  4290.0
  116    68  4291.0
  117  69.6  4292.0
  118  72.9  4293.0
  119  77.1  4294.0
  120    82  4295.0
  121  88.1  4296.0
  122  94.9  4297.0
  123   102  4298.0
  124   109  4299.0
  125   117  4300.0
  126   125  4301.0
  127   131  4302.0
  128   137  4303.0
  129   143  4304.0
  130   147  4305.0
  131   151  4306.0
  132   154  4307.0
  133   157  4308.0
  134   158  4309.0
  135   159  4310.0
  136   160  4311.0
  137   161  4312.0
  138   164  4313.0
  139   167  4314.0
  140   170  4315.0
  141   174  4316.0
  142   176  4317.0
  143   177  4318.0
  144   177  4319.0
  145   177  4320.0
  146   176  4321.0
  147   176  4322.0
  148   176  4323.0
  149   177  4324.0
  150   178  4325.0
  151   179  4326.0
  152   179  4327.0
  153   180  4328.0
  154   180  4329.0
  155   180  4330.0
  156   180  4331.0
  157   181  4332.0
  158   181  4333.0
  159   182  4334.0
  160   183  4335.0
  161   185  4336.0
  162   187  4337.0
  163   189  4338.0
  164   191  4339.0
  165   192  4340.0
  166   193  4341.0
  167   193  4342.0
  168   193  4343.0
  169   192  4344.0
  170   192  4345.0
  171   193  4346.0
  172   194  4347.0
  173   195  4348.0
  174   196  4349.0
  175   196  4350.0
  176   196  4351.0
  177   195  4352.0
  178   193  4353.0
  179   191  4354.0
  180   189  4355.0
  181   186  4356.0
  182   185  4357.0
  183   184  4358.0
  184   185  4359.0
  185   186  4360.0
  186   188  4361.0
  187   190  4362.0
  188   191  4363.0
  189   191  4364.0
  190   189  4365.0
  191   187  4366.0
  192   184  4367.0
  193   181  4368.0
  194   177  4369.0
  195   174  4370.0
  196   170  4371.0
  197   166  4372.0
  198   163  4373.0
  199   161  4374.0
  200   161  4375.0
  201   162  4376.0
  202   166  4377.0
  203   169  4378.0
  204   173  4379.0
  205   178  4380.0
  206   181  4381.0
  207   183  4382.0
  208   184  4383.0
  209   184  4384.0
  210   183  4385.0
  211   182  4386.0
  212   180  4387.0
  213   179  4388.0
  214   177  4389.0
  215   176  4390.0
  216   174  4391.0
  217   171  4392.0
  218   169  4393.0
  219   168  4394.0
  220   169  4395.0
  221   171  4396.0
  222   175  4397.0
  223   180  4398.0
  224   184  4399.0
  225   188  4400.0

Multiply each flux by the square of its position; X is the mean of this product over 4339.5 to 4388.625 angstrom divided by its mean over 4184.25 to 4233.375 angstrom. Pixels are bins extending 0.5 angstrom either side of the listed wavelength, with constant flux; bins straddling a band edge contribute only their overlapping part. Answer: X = 1.89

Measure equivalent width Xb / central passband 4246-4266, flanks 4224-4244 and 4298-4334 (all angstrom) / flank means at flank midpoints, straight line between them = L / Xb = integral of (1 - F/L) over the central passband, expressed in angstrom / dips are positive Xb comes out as 8.9 angstrom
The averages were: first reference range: 122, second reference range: 163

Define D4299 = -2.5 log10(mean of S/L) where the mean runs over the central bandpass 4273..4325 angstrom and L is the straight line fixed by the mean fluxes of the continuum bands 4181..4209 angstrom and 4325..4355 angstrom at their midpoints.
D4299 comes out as 0.23 mag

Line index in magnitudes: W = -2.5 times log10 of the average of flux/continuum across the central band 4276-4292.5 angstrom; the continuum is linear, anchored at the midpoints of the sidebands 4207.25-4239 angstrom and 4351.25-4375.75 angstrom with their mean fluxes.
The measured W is 0.37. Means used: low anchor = 117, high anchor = 182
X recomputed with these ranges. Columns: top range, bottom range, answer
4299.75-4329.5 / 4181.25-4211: 1.82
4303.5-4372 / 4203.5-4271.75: 1.83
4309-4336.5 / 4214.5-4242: 1.54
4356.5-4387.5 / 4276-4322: 1.45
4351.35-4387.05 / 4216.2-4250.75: 1.73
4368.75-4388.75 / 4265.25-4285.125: 1.44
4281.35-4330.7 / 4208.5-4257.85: 1.36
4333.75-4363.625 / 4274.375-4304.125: 1.85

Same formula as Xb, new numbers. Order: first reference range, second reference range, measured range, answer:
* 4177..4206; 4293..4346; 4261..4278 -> 1.8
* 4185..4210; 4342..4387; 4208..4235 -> -2.8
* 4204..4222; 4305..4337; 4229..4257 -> 6.2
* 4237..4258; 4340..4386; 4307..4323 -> -3.0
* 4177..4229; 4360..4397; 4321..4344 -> -3.9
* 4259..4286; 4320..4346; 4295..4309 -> 2.2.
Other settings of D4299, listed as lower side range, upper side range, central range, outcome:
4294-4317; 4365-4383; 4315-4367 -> -0.19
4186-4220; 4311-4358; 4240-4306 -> 0.39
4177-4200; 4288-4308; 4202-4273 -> -0.06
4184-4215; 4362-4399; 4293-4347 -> -0.08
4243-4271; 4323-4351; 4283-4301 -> 0.42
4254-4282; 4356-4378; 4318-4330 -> -0.20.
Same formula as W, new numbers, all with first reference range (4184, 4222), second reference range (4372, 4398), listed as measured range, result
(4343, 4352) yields -0.22 mag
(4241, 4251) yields 0.28 mag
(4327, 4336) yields -0.19 mag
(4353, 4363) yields -0.16 mag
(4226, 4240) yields -0.14 mag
